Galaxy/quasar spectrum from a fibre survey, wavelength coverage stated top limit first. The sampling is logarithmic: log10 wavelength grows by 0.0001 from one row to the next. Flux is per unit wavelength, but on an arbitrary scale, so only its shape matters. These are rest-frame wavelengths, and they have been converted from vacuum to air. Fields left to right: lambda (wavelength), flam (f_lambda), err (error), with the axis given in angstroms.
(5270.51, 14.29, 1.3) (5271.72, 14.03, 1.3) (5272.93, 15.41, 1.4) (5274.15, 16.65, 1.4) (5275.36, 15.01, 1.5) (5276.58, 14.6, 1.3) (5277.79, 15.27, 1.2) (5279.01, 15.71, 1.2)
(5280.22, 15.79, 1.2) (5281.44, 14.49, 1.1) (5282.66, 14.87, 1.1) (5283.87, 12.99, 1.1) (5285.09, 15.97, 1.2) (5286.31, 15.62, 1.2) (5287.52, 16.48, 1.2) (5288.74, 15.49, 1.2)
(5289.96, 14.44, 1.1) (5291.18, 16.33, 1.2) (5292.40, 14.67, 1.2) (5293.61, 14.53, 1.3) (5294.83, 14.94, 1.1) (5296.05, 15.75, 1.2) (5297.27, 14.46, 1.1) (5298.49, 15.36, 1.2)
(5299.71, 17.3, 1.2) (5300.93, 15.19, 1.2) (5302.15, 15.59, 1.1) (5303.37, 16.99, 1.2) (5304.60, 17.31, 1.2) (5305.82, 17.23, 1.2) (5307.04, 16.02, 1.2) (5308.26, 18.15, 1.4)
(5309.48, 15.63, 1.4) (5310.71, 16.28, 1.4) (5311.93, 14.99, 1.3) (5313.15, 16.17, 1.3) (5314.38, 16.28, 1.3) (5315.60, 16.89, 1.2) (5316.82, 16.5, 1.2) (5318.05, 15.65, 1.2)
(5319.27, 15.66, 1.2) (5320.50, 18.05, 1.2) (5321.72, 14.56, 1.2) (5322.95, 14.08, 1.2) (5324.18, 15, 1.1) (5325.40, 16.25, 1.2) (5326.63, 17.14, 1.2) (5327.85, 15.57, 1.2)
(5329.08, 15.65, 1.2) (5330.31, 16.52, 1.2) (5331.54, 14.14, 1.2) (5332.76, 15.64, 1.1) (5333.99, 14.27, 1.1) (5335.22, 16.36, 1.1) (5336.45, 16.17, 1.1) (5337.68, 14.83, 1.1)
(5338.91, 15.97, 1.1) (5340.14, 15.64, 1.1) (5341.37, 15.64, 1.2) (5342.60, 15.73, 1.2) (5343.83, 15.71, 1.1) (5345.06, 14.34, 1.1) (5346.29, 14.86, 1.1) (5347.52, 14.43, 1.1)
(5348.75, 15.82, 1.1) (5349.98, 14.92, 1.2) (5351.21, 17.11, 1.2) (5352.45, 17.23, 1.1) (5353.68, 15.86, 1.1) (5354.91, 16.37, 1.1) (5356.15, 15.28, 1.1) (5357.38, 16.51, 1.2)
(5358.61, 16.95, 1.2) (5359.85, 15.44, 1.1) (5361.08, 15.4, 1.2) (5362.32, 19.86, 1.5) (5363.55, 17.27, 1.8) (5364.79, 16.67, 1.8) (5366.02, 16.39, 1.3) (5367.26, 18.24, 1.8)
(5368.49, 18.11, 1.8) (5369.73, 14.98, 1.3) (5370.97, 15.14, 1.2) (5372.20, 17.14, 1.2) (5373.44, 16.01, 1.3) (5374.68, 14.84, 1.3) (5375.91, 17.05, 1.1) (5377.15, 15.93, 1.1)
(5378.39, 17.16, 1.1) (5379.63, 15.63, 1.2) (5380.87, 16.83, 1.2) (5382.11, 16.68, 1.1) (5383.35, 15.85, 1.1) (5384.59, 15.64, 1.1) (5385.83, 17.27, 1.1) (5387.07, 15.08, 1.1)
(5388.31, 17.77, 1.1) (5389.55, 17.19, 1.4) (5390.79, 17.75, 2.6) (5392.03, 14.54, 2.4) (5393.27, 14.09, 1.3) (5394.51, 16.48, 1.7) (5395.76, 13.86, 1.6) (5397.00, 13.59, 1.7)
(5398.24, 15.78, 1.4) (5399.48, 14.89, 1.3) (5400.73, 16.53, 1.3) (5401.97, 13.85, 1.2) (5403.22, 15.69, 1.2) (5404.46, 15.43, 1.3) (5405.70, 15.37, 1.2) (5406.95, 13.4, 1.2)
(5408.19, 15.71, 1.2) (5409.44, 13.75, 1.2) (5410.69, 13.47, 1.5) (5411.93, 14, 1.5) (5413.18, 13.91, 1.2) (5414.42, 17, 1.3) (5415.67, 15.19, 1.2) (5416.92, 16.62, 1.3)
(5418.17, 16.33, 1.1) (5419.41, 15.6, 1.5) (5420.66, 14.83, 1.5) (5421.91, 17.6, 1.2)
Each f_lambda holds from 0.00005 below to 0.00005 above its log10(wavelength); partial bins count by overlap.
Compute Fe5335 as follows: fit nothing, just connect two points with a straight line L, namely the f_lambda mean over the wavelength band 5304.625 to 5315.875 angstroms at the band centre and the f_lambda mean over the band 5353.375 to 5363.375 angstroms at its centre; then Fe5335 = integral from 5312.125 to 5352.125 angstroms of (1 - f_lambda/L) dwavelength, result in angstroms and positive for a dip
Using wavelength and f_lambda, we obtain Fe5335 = 1.9 angstroms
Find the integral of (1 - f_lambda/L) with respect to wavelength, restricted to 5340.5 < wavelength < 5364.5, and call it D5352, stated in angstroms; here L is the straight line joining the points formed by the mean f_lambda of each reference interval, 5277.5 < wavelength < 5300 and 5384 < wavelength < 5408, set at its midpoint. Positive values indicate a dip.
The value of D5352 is -1.0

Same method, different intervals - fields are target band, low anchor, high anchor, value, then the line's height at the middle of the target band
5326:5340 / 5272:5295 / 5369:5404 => -0.1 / 15.5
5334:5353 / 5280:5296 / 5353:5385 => 0.5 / 16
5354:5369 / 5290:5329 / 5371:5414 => -1.1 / 15.7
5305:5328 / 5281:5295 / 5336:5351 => -1.4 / 15.2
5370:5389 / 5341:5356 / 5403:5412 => -1.4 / 15.1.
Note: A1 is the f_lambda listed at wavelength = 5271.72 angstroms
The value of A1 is 14.03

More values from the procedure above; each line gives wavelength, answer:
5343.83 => 15.71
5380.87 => 16.83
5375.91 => 17.05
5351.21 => 17.11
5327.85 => 15.57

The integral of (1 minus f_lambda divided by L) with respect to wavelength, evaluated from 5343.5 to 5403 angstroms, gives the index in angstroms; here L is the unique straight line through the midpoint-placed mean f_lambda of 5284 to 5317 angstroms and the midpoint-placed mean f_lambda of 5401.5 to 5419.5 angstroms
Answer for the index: -2.8 angstroms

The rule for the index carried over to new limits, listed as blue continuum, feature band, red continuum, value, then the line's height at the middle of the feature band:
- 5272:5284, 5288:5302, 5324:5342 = -0.03 angstroms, 15.3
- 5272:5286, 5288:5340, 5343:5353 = -1.57 angstroms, 15.3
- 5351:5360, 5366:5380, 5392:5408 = -0.54 angstroms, 15.8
